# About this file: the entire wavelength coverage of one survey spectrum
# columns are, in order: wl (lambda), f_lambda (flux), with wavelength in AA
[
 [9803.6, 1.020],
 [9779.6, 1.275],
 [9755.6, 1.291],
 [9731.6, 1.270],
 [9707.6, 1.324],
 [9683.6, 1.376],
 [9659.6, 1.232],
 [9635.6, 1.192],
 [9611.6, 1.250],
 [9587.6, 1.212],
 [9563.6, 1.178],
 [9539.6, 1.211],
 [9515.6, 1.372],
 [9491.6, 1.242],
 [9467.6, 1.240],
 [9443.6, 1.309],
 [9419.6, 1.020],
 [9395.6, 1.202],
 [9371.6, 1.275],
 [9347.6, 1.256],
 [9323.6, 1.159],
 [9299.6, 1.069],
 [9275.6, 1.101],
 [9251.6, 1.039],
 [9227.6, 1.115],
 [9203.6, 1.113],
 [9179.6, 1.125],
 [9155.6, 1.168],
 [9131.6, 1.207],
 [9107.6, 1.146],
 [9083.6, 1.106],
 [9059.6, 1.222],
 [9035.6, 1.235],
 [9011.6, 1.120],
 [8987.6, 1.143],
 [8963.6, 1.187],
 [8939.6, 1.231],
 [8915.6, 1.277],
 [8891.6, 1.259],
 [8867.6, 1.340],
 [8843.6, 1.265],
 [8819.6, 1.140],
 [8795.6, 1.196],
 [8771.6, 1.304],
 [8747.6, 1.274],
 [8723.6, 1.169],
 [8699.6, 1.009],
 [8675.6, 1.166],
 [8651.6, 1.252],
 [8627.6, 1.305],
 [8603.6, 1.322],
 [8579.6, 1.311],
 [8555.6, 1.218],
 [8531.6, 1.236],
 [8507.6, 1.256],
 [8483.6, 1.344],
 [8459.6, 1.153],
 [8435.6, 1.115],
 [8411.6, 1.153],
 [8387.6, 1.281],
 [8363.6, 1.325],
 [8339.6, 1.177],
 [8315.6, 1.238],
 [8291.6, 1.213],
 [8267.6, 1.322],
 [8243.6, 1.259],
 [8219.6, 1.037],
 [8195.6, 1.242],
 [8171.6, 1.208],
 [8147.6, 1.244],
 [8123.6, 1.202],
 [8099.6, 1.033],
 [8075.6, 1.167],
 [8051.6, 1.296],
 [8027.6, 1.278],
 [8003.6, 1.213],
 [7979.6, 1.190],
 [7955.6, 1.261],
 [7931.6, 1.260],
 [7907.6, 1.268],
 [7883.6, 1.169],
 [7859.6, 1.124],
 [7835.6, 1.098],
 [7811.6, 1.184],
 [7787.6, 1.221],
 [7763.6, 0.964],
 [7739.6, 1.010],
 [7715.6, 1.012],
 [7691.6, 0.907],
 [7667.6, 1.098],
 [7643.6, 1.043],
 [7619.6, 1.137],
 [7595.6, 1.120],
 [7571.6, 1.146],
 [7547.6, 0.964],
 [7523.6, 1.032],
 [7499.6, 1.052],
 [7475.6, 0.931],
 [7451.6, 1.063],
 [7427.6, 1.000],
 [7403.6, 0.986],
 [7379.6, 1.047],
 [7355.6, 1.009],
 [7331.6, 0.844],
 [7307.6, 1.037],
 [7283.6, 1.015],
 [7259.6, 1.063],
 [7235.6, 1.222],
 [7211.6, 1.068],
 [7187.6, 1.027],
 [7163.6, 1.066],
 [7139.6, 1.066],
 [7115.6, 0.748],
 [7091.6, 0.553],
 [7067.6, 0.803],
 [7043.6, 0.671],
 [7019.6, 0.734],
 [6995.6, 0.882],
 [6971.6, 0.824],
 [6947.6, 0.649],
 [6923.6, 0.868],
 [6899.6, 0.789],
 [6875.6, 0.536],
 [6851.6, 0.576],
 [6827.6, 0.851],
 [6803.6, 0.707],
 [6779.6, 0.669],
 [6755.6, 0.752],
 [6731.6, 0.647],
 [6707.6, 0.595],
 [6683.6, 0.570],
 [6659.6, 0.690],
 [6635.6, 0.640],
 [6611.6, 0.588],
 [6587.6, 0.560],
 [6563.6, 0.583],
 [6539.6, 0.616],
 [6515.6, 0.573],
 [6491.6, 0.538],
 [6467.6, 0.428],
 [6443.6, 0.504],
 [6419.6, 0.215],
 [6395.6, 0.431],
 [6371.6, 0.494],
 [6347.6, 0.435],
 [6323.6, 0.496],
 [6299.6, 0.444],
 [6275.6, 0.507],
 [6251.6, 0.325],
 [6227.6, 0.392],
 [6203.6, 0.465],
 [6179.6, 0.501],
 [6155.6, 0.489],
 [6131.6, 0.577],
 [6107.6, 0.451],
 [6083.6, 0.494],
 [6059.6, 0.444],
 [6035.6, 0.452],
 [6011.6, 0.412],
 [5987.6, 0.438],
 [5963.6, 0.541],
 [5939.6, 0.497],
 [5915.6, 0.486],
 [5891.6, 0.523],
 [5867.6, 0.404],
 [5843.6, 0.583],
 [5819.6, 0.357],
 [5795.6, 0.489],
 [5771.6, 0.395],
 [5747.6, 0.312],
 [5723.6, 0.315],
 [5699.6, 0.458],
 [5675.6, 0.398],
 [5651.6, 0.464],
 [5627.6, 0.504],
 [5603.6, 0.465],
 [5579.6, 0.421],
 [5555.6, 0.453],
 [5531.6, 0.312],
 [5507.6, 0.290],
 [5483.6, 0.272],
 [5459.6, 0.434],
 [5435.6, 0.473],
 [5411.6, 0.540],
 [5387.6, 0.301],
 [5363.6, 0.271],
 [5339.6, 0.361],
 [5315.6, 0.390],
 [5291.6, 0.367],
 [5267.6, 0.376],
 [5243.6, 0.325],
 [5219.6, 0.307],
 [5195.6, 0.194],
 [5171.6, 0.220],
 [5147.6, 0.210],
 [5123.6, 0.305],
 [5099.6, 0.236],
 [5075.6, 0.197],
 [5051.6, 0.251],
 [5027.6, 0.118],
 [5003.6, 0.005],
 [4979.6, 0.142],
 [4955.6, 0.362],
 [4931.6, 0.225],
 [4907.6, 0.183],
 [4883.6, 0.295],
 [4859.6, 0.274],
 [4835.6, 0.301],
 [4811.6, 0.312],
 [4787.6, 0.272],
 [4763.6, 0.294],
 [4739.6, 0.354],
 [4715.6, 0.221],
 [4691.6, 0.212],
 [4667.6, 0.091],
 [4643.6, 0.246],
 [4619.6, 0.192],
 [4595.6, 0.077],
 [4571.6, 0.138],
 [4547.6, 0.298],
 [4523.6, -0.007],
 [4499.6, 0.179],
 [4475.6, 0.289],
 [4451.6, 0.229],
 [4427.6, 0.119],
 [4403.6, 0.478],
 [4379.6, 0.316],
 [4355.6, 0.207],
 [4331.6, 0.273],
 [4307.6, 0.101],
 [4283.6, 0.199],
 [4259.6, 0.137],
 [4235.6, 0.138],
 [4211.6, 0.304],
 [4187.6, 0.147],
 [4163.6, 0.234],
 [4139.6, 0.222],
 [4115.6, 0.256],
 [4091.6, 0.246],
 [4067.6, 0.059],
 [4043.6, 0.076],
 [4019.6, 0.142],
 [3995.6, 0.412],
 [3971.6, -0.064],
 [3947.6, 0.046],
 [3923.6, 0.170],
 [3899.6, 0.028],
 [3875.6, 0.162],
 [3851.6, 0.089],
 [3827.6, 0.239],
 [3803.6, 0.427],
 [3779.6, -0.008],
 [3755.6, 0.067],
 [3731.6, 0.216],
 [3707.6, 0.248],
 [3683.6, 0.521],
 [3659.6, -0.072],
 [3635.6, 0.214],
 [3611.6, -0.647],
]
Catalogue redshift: 0.79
